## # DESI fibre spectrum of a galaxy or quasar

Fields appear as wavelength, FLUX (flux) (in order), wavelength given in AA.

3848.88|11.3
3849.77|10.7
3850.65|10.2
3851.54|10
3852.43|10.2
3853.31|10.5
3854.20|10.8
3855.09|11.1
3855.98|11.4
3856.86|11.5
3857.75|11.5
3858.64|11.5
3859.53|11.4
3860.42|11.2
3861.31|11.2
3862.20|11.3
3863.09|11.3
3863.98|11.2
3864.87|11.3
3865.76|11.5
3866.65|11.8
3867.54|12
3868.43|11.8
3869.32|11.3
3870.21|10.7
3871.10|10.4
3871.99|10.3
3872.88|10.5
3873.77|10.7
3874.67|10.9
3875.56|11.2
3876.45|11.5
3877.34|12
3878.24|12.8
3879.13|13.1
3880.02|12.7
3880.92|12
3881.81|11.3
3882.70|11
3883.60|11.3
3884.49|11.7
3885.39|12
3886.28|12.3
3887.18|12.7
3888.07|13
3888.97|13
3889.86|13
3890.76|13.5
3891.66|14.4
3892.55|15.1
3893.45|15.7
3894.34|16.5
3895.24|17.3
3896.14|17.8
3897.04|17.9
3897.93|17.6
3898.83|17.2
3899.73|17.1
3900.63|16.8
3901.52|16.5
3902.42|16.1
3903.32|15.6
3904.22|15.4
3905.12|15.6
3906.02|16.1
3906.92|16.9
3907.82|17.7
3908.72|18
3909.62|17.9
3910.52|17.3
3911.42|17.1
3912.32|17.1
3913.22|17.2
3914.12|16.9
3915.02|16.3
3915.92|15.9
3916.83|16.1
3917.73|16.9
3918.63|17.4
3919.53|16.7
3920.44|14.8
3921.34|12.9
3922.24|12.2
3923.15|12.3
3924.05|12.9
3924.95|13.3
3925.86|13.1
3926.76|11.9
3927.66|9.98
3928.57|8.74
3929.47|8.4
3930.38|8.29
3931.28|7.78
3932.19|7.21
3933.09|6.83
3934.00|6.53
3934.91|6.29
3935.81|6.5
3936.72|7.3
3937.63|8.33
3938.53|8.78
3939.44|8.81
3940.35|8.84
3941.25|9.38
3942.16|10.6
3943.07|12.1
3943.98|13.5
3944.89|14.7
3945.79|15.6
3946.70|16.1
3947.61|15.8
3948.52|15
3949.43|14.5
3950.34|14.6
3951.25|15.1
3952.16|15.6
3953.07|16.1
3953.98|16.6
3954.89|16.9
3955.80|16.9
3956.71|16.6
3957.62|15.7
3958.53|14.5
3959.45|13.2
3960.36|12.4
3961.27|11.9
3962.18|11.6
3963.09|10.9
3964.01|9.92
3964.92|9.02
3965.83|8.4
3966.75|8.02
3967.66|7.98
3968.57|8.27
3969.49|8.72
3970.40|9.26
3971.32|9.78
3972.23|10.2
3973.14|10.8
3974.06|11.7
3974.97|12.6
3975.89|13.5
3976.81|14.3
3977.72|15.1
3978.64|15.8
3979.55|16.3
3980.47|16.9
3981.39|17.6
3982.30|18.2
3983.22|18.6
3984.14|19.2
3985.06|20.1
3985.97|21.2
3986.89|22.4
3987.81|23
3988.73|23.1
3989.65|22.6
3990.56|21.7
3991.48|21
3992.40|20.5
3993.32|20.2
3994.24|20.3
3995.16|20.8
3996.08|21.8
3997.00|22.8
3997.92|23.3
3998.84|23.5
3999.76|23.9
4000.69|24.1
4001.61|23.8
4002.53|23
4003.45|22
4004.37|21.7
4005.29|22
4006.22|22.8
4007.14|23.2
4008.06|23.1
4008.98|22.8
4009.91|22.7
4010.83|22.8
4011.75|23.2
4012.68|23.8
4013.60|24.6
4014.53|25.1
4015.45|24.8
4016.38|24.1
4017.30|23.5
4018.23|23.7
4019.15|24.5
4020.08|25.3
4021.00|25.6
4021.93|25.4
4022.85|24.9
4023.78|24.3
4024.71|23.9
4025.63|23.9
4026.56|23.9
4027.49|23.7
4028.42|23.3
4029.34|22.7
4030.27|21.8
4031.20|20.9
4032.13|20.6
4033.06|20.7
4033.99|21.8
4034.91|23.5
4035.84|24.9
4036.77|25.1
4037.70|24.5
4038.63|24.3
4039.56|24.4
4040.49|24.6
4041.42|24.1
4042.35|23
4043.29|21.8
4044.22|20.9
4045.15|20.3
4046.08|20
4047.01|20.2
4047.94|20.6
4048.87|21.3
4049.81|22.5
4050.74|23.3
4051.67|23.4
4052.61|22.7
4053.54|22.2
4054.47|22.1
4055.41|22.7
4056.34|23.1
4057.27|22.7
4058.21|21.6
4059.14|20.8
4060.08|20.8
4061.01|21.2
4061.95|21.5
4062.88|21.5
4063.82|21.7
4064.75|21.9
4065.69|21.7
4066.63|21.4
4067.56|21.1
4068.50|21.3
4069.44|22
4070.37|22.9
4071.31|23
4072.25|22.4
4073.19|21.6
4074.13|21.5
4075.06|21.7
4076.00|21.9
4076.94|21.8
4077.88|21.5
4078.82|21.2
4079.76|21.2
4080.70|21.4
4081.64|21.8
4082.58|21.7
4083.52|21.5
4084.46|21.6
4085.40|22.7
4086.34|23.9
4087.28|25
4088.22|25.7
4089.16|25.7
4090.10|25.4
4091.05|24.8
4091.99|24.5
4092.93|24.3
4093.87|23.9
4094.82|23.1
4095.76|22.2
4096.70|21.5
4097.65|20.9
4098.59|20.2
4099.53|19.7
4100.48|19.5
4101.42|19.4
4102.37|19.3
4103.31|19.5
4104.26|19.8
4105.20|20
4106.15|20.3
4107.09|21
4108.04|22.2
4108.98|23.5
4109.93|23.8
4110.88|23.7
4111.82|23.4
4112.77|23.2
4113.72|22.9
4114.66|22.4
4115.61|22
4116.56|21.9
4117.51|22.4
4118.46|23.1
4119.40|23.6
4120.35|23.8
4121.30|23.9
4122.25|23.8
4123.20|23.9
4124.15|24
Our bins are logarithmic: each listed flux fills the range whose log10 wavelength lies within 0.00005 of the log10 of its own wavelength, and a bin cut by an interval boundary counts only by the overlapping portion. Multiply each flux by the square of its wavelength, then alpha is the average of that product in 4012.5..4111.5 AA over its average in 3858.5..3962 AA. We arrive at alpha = 1.8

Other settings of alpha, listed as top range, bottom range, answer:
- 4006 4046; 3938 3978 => 1.94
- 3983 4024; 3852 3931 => 1.80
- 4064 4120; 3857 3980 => 1.88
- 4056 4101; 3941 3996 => 1.55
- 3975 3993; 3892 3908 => 1.19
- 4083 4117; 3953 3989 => 1.67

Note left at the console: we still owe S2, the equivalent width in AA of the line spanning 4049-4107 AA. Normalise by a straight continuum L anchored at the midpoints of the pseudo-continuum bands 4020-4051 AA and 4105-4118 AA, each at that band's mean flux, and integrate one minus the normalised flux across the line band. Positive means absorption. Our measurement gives 1.6 AA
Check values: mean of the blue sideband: 23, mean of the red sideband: 22.4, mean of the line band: 22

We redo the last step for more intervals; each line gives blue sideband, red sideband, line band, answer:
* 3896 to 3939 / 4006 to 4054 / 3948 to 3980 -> 8.6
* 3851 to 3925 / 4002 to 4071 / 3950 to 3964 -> 2.7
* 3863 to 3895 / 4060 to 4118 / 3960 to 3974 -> 5.6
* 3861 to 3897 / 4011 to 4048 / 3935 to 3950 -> 4.9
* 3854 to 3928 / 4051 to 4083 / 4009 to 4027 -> -4.2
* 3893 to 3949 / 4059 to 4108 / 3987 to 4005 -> -4.9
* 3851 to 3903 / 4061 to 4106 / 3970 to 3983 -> 2.5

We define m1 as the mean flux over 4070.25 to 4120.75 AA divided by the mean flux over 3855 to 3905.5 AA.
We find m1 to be 1.71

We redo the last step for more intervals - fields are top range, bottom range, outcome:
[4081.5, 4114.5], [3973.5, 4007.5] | 1.11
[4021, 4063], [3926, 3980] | 1.95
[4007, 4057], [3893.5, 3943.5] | 1.71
